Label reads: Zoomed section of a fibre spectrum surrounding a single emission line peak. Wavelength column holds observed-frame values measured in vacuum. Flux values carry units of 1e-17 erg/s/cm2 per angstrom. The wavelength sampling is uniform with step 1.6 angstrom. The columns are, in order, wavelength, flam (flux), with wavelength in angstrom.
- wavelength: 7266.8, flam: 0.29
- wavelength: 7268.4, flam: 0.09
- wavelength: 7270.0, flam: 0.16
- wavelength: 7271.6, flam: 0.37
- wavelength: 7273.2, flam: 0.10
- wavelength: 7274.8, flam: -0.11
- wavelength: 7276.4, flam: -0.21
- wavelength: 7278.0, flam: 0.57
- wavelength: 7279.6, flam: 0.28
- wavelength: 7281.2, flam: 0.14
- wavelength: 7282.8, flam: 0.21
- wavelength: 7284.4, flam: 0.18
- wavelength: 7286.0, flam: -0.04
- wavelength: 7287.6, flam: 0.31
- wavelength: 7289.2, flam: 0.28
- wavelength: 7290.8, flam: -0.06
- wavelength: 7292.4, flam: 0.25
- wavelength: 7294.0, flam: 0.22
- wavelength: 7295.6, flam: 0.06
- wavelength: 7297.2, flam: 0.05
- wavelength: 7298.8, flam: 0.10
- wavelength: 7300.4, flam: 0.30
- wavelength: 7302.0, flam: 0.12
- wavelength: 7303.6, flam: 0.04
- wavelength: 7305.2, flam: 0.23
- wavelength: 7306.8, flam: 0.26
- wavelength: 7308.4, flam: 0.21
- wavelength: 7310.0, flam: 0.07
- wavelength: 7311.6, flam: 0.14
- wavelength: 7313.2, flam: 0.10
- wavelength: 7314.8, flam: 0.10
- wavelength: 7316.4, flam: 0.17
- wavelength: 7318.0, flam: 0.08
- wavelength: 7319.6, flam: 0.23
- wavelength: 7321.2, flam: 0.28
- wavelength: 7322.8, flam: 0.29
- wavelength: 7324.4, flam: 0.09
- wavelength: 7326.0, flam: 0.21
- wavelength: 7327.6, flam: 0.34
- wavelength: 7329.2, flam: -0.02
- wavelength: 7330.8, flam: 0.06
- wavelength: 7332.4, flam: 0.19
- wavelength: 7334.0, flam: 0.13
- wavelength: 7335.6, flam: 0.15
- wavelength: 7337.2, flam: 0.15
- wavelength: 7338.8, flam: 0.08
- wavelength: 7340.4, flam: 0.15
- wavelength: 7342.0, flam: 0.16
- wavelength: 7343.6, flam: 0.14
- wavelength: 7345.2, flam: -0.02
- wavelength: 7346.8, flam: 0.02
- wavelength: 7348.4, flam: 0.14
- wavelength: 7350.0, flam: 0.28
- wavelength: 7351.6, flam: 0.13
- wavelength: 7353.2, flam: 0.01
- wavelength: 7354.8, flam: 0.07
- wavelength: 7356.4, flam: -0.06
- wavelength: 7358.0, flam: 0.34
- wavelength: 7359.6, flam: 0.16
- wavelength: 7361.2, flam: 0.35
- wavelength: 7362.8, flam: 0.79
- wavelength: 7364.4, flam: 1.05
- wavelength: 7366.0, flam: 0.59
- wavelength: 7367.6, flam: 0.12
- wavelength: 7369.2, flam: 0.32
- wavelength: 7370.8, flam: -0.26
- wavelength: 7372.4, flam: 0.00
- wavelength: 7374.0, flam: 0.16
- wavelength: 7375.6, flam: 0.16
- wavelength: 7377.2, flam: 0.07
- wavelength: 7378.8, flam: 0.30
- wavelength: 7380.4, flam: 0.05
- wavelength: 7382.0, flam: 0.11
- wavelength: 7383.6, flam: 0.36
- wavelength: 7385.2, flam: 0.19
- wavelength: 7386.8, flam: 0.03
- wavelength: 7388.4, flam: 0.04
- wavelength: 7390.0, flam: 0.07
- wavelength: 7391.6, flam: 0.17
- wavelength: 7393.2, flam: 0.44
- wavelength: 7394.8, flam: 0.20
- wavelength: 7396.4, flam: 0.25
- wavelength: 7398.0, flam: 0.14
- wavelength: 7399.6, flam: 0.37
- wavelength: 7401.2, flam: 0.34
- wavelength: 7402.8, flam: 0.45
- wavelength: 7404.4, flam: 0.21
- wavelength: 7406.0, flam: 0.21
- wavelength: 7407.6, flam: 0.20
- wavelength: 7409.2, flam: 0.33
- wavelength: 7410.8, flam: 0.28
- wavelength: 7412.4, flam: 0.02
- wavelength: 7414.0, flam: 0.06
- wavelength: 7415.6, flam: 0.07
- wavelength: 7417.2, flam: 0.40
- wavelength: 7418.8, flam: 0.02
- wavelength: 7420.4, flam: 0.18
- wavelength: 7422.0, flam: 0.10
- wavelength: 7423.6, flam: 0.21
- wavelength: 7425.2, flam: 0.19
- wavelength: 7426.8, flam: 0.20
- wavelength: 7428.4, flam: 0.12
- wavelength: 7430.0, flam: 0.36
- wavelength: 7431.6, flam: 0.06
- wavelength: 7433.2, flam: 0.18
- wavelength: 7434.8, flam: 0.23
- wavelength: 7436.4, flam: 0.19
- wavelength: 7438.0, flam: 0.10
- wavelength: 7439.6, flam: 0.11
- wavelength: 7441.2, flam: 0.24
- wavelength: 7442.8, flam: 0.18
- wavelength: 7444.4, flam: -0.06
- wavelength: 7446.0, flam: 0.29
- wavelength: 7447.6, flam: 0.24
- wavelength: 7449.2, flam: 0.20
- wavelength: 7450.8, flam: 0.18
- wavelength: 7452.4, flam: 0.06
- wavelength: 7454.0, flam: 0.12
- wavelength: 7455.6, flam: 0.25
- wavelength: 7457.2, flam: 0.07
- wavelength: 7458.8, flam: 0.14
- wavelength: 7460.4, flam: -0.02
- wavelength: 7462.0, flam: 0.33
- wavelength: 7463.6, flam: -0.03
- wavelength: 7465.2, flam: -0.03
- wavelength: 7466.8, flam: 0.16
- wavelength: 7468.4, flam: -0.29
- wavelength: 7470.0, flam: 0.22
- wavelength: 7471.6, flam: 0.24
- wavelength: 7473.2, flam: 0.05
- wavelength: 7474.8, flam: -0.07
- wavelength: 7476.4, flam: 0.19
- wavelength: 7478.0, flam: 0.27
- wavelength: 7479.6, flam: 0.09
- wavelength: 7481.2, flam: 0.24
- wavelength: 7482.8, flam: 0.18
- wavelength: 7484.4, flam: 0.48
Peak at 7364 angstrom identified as H-gamma 4340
